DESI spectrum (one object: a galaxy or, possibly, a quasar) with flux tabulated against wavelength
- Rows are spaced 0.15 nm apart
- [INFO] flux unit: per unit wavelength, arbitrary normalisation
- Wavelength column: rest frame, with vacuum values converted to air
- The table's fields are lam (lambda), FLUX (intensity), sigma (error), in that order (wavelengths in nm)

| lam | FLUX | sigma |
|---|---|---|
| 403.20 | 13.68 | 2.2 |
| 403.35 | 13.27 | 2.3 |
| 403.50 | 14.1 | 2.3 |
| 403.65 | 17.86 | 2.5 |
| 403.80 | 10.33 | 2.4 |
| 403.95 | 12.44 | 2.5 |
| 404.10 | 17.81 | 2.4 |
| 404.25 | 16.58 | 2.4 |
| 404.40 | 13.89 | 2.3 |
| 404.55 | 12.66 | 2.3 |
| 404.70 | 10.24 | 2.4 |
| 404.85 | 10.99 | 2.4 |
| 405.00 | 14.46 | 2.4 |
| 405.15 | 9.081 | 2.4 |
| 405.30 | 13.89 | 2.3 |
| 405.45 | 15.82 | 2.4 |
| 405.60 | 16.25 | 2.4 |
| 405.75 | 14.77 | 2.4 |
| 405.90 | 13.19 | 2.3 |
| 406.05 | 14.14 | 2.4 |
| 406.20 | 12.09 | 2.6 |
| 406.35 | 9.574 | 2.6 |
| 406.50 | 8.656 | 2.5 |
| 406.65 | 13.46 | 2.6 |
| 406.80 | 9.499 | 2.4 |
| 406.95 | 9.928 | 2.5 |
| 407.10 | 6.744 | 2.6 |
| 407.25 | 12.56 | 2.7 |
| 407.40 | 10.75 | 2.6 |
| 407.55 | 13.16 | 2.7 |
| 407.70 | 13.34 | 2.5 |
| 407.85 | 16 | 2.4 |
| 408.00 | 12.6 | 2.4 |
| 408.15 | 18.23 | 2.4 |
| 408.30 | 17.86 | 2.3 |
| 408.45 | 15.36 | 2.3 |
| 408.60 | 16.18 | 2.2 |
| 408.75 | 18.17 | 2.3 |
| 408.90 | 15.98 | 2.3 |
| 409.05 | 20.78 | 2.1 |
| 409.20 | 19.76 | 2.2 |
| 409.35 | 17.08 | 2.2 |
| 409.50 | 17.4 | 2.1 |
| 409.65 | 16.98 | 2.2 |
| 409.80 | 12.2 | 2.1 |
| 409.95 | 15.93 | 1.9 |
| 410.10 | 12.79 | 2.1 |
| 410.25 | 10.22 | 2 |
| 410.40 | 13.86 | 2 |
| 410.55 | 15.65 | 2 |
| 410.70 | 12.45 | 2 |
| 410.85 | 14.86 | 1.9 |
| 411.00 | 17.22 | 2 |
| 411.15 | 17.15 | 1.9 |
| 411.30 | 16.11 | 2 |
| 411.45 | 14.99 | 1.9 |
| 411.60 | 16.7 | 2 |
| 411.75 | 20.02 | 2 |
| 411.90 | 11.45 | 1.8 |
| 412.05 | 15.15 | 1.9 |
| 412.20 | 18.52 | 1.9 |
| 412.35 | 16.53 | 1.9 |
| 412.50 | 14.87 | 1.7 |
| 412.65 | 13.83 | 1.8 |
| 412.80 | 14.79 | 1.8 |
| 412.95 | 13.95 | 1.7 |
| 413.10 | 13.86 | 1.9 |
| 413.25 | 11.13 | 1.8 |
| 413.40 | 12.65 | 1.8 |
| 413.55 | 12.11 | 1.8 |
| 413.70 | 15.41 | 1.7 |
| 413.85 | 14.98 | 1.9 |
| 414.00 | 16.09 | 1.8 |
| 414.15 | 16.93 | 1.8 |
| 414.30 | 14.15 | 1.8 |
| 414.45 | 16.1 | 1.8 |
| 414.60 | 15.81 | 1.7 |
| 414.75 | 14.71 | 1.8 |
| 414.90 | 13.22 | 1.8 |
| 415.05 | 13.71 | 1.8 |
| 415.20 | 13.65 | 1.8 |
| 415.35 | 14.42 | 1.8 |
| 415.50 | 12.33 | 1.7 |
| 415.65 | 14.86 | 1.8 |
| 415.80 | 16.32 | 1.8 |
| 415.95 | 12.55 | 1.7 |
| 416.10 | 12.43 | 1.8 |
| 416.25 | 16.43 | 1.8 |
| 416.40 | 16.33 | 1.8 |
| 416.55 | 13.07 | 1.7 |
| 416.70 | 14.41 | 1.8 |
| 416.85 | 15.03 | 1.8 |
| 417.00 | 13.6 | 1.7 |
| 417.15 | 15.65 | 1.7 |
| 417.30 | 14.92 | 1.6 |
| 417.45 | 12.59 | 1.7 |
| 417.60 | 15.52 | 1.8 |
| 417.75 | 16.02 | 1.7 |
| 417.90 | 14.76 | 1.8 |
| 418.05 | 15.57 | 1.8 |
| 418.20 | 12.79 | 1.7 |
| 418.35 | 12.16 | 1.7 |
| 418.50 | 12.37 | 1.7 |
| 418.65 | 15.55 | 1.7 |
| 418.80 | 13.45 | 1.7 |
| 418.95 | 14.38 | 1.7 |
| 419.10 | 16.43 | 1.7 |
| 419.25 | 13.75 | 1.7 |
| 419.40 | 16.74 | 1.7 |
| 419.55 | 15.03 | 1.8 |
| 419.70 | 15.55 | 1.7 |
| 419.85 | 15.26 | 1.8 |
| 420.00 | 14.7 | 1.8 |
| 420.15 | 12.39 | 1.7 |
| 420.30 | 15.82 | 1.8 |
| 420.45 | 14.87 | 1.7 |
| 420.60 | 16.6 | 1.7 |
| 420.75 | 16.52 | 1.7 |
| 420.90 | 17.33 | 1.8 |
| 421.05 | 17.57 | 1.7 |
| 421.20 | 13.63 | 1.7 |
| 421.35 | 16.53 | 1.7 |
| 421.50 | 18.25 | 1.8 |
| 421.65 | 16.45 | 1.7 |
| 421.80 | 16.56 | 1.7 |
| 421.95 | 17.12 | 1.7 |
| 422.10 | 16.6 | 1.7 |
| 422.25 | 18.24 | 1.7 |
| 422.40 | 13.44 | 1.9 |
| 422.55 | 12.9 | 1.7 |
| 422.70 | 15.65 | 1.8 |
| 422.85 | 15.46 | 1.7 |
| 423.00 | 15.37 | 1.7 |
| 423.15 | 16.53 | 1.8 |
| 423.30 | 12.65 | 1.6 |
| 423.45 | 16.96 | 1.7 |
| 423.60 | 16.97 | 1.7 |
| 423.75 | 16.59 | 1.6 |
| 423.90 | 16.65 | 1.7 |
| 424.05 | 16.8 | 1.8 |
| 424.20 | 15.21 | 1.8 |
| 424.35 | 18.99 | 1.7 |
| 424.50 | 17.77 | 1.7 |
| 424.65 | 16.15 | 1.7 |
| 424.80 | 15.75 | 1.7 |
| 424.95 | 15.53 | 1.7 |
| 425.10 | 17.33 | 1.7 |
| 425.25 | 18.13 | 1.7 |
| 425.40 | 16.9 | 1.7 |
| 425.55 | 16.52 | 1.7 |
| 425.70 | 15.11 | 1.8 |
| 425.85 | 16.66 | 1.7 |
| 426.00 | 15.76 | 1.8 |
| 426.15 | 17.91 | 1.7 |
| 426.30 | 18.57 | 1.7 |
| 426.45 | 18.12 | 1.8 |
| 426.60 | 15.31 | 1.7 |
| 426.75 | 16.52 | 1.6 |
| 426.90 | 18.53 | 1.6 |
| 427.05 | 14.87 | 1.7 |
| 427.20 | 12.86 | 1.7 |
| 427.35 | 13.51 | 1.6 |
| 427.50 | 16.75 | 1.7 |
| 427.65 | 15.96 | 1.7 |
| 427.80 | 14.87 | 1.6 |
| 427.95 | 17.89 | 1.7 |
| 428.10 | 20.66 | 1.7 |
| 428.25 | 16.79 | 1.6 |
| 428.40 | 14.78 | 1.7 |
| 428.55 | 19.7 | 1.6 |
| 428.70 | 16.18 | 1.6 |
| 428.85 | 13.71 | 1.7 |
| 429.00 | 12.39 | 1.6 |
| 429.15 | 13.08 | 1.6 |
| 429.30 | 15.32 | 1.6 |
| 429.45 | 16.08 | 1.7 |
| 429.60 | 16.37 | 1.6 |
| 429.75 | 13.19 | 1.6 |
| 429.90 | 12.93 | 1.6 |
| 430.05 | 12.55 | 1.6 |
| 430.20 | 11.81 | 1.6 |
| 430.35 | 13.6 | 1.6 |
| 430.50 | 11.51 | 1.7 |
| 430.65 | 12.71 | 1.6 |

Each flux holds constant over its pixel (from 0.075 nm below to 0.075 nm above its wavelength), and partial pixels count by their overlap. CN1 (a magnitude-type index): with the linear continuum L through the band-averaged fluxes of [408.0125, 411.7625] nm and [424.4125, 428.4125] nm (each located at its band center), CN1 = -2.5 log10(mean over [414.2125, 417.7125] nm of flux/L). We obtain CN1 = 0.13 mag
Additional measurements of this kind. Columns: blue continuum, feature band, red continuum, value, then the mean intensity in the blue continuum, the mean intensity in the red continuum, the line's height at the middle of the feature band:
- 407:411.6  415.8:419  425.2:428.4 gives 0.10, 15.1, 16.5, 15.7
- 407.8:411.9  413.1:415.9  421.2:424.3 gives 0.12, 15.9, 16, 16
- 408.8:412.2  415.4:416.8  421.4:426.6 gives 0.12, 15.8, 16.4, 16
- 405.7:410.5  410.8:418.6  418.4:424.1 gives 0.01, 14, 15.6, 14.8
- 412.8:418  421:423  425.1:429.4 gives -0.04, 14.4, 16.2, 15.4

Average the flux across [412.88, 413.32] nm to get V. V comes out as 13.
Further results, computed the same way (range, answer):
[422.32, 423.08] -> 14.6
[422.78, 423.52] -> 15.4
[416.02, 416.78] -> 14.5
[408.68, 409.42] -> 18.4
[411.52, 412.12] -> 15.8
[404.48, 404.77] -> 11.5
